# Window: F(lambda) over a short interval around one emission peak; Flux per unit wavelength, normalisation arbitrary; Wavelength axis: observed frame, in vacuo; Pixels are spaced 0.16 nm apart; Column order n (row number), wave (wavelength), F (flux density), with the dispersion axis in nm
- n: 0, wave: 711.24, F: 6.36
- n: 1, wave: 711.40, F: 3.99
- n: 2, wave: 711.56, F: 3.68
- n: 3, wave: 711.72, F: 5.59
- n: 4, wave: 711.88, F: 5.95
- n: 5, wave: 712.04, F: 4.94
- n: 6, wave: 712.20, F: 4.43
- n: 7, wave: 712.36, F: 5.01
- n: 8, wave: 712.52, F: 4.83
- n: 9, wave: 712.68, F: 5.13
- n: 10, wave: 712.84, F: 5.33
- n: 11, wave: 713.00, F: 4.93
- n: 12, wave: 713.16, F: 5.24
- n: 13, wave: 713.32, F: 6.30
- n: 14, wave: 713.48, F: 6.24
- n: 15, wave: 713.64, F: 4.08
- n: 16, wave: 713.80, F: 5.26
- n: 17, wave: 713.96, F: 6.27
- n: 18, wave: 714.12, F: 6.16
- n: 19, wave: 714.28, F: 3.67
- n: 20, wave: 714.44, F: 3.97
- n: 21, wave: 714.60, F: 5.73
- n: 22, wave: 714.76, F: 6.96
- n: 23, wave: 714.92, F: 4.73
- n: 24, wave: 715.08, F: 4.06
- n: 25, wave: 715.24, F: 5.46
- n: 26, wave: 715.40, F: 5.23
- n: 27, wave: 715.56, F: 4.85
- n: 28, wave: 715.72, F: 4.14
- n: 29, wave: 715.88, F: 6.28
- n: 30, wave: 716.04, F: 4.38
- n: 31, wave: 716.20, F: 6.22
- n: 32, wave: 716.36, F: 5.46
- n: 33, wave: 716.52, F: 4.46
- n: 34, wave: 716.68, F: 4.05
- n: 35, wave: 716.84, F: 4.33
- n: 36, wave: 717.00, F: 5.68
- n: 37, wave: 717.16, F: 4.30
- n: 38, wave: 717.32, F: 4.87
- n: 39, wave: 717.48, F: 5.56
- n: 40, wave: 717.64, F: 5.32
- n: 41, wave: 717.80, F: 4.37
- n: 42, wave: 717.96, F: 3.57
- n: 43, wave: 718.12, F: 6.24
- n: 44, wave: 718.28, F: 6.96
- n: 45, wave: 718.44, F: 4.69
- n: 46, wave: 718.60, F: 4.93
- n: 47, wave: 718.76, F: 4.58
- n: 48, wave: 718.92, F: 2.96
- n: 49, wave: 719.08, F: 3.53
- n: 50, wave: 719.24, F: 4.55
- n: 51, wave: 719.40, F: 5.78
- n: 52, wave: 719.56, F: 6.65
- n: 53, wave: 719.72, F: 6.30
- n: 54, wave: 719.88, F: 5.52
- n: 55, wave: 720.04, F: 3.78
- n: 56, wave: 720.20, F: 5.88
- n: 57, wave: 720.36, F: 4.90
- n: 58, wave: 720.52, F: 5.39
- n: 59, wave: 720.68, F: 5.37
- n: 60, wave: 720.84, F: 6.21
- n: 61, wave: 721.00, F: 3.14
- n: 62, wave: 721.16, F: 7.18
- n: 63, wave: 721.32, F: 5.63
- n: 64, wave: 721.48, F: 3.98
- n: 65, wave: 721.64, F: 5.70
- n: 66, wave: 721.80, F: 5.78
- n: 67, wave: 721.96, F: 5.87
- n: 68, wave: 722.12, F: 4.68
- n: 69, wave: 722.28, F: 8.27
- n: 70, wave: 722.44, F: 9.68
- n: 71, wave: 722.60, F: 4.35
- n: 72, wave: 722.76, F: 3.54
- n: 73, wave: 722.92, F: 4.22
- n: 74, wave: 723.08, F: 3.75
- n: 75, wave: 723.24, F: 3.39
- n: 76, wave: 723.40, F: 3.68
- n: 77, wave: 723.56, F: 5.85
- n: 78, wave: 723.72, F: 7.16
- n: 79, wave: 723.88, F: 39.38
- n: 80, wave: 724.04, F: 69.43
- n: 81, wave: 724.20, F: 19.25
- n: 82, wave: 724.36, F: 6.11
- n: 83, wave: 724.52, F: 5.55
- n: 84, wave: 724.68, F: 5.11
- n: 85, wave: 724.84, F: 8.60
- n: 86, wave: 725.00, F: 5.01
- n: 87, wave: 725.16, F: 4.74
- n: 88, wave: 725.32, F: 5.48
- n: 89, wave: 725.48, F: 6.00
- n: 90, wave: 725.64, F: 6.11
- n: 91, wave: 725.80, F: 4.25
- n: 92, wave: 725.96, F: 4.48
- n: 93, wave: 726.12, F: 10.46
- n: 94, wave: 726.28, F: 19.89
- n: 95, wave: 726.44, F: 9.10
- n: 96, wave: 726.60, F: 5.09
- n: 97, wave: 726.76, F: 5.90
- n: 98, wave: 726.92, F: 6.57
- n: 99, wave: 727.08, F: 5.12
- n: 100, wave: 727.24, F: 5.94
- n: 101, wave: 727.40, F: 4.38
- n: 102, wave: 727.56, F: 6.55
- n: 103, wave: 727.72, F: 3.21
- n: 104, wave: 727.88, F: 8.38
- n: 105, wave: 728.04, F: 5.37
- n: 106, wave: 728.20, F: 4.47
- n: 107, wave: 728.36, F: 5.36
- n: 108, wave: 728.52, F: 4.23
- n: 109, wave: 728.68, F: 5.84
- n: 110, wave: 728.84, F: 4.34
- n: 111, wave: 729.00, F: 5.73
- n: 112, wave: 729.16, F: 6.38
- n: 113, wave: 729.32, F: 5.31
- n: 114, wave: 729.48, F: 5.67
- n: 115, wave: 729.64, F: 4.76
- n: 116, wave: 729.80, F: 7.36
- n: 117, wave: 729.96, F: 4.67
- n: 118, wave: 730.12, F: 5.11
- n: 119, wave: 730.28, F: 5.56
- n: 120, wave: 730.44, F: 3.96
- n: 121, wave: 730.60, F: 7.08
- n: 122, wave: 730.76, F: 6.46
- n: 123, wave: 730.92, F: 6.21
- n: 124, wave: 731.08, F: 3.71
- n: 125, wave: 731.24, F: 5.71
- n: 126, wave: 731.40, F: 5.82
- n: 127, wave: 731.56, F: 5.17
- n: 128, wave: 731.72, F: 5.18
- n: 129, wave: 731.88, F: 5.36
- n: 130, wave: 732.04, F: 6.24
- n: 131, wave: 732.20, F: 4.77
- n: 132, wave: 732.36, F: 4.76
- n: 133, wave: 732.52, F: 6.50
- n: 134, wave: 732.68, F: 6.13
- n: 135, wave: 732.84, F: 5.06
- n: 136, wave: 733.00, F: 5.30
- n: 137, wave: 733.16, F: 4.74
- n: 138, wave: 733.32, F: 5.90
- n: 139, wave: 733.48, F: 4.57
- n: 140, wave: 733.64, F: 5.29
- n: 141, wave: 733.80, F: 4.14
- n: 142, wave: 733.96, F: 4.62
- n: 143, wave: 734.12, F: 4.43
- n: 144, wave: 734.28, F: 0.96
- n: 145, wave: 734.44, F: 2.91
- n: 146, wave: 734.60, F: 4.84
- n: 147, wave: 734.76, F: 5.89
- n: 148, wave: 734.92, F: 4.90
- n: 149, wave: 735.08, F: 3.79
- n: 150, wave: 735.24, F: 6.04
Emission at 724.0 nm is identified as H-alpha 6563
